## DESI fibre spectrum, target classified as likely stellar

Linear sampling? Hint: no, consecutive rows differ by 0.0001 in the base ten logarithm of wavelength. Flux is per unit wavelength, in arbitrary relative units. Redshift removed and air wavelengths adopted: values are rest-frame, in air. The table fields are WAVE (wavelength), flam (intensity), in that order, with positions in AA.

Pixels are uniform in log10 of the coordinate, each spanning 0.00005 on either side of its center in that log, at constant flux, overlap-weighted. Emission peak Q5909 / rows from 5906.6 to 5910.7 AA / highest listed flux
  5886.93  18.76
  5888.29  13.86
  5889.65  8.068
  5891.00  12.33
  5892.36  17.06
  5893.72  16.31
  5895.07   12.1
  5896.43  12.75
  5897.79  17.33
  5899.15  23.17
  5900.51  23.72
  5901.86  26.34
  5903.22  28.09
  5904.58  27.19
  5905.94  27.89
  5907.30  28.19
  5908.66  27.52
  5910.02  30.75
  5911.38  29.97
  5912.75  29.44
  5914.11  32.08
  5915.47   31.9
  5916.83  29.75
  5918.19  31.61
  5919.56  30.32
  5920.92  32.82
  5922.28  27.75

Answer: 30.75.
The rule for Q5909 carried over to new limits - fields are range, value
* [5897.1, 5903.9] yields 28.09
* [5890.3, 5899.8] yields 23.17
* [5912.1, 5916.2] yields 32.08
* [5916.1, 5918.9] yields 31.61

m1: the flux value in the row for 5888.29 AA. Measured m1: 13.86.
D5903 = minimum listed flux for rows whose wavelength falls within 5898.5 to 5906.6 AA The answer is 23.17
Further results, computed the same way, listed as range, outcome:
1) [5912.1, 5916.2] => 29.44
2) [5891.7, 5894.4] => 16.31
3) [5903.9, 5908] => 27.19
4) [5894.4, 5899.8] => 12.1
